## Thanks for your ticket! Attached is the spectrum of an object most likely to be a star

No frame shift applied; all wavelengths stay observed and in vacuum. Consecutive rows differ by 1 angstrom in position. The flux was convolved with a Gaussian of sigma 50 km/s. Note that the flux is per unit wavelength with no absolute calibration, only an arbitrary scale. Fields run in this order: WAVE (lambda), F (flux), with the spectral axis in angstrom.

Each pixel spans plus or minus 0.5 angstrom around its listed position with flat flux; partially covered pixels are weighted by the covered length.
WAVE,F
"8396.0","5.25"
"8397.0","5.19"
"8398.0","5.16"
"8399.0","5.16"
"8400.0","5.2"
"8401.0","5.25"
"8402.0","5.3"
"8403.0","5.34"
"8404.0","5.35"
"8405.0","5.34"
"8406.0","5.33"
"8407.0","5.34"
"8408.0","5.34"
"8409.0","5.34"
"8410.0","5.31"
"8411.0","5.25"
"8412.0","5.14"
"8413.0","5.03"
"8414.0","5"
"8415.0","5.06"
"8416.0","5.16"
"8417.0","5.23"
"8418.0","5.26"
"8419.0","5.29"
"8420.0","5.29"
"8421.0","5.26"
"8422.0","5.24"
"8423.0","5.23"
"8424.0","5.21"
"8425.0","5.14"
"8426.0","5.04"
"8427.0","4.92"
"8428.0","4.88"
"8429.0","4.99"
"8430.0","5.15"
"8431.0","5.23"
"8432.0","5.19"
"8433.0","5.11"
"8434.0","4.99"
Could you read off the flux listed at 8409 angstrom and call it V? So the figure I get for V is 5.34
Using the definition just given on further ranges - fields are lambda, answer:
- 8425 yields 5.14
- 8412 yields 5.14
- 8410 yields 5.31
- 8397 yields 5.19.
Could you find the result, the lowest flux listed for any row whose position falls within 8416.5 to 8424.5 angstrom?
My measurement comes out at 5.21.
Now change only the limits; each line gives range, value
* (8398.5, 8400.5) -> 5.16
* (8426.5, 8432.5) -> 4.88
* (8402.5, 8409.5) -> 5.33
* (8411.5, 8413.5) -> 5.03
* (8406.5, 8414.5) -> 5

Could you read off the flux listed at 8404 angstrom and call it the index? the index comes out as 5.35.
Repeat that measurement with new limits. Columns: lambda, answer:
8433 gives 5.11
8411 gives 5.25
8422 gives 5.24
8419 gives 5.29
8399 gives 5.16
